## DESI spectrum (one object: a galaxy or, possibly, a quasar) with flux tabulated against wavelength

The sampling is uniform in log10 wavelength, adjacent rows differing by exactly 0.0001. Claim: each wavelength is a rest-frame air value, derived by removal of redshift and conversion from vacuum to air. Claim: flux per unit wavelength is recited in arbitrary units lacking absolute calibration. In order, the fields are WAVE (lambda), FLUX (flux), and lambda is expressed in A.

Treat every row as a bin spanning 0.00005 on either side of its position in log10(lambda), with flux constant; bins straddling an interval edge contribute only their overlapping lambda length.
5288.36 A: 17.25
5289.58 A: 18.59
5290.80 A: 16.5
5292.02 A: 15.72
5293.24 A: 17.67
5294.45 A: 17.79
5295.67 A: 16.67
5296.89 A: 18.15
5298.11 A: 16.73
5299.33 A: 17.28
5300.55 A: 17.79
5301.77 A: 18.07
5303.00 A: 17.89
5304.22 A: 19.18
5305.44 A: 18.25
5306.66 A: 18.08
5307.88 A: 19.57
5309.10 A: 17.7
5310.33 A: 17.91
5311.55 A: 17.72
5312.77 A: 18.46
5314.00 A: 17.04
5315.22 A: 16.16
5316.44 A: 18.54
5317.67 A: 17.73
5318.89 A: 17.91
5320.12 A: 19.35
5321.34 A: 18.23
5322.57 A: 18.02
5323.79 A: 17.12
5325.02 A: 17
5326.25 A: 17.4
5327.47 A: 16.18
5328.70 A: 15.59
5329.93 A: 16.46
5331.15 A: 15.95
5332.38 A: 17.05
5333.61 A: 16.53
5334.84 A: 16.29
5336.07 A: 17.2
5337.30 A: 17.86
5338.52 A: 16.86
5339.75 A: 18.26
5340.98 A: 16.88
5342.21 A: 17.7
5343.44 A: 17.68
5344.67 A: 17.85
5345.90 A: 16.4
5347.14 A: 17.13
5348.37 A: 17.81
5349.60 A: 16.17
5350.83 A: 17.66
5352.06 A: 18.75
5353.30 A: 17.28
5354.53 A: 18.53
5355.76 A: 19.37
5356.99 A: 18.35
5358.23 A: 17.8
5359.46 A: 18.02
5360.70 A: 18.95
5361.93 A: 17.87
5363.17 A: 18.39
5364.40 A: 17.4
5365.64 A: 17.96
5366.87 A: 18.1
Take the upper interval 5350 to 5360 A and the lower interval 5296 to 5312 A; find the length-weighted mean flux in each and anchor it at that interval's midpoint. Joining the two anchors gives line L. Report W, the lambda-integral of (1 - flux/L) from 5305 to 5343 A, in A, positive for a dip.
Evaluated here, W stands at 1.31 A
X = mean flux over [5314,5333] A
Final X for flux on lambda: 17.2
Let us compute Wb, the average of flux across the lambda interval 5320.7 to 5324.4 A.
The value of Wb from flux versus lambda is 17.8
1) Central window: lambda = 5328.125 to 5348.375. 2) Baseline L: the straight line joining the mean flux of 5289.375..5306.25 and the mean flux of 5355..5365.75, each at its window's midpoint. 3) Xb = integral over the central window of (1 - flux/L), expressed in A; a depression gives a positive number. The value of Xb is 1.1 A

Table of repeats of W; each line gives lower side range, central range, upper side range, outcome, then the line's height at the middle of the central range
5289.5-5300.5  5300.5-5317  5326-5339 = -1.00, 17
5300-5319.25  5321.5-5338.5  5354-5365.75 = 1.18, 18.1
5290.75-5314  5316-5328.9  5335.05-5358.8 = 0.07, 17.7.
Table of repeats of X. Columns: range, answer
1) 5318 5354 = 17.3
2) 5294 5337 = 17.5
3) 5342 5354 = 17.4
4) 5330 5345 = 17.1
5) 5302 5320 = 18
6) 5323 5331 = 16.6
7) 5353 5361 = 18.3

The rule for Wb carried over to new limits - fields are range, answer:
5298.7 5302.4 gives 17.7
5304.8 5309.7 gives 18.4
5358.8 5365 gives 18.1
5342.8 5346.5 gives 17.3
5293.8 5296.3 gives 17.3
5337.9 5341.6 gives 17.4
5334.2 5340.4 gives 17.3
